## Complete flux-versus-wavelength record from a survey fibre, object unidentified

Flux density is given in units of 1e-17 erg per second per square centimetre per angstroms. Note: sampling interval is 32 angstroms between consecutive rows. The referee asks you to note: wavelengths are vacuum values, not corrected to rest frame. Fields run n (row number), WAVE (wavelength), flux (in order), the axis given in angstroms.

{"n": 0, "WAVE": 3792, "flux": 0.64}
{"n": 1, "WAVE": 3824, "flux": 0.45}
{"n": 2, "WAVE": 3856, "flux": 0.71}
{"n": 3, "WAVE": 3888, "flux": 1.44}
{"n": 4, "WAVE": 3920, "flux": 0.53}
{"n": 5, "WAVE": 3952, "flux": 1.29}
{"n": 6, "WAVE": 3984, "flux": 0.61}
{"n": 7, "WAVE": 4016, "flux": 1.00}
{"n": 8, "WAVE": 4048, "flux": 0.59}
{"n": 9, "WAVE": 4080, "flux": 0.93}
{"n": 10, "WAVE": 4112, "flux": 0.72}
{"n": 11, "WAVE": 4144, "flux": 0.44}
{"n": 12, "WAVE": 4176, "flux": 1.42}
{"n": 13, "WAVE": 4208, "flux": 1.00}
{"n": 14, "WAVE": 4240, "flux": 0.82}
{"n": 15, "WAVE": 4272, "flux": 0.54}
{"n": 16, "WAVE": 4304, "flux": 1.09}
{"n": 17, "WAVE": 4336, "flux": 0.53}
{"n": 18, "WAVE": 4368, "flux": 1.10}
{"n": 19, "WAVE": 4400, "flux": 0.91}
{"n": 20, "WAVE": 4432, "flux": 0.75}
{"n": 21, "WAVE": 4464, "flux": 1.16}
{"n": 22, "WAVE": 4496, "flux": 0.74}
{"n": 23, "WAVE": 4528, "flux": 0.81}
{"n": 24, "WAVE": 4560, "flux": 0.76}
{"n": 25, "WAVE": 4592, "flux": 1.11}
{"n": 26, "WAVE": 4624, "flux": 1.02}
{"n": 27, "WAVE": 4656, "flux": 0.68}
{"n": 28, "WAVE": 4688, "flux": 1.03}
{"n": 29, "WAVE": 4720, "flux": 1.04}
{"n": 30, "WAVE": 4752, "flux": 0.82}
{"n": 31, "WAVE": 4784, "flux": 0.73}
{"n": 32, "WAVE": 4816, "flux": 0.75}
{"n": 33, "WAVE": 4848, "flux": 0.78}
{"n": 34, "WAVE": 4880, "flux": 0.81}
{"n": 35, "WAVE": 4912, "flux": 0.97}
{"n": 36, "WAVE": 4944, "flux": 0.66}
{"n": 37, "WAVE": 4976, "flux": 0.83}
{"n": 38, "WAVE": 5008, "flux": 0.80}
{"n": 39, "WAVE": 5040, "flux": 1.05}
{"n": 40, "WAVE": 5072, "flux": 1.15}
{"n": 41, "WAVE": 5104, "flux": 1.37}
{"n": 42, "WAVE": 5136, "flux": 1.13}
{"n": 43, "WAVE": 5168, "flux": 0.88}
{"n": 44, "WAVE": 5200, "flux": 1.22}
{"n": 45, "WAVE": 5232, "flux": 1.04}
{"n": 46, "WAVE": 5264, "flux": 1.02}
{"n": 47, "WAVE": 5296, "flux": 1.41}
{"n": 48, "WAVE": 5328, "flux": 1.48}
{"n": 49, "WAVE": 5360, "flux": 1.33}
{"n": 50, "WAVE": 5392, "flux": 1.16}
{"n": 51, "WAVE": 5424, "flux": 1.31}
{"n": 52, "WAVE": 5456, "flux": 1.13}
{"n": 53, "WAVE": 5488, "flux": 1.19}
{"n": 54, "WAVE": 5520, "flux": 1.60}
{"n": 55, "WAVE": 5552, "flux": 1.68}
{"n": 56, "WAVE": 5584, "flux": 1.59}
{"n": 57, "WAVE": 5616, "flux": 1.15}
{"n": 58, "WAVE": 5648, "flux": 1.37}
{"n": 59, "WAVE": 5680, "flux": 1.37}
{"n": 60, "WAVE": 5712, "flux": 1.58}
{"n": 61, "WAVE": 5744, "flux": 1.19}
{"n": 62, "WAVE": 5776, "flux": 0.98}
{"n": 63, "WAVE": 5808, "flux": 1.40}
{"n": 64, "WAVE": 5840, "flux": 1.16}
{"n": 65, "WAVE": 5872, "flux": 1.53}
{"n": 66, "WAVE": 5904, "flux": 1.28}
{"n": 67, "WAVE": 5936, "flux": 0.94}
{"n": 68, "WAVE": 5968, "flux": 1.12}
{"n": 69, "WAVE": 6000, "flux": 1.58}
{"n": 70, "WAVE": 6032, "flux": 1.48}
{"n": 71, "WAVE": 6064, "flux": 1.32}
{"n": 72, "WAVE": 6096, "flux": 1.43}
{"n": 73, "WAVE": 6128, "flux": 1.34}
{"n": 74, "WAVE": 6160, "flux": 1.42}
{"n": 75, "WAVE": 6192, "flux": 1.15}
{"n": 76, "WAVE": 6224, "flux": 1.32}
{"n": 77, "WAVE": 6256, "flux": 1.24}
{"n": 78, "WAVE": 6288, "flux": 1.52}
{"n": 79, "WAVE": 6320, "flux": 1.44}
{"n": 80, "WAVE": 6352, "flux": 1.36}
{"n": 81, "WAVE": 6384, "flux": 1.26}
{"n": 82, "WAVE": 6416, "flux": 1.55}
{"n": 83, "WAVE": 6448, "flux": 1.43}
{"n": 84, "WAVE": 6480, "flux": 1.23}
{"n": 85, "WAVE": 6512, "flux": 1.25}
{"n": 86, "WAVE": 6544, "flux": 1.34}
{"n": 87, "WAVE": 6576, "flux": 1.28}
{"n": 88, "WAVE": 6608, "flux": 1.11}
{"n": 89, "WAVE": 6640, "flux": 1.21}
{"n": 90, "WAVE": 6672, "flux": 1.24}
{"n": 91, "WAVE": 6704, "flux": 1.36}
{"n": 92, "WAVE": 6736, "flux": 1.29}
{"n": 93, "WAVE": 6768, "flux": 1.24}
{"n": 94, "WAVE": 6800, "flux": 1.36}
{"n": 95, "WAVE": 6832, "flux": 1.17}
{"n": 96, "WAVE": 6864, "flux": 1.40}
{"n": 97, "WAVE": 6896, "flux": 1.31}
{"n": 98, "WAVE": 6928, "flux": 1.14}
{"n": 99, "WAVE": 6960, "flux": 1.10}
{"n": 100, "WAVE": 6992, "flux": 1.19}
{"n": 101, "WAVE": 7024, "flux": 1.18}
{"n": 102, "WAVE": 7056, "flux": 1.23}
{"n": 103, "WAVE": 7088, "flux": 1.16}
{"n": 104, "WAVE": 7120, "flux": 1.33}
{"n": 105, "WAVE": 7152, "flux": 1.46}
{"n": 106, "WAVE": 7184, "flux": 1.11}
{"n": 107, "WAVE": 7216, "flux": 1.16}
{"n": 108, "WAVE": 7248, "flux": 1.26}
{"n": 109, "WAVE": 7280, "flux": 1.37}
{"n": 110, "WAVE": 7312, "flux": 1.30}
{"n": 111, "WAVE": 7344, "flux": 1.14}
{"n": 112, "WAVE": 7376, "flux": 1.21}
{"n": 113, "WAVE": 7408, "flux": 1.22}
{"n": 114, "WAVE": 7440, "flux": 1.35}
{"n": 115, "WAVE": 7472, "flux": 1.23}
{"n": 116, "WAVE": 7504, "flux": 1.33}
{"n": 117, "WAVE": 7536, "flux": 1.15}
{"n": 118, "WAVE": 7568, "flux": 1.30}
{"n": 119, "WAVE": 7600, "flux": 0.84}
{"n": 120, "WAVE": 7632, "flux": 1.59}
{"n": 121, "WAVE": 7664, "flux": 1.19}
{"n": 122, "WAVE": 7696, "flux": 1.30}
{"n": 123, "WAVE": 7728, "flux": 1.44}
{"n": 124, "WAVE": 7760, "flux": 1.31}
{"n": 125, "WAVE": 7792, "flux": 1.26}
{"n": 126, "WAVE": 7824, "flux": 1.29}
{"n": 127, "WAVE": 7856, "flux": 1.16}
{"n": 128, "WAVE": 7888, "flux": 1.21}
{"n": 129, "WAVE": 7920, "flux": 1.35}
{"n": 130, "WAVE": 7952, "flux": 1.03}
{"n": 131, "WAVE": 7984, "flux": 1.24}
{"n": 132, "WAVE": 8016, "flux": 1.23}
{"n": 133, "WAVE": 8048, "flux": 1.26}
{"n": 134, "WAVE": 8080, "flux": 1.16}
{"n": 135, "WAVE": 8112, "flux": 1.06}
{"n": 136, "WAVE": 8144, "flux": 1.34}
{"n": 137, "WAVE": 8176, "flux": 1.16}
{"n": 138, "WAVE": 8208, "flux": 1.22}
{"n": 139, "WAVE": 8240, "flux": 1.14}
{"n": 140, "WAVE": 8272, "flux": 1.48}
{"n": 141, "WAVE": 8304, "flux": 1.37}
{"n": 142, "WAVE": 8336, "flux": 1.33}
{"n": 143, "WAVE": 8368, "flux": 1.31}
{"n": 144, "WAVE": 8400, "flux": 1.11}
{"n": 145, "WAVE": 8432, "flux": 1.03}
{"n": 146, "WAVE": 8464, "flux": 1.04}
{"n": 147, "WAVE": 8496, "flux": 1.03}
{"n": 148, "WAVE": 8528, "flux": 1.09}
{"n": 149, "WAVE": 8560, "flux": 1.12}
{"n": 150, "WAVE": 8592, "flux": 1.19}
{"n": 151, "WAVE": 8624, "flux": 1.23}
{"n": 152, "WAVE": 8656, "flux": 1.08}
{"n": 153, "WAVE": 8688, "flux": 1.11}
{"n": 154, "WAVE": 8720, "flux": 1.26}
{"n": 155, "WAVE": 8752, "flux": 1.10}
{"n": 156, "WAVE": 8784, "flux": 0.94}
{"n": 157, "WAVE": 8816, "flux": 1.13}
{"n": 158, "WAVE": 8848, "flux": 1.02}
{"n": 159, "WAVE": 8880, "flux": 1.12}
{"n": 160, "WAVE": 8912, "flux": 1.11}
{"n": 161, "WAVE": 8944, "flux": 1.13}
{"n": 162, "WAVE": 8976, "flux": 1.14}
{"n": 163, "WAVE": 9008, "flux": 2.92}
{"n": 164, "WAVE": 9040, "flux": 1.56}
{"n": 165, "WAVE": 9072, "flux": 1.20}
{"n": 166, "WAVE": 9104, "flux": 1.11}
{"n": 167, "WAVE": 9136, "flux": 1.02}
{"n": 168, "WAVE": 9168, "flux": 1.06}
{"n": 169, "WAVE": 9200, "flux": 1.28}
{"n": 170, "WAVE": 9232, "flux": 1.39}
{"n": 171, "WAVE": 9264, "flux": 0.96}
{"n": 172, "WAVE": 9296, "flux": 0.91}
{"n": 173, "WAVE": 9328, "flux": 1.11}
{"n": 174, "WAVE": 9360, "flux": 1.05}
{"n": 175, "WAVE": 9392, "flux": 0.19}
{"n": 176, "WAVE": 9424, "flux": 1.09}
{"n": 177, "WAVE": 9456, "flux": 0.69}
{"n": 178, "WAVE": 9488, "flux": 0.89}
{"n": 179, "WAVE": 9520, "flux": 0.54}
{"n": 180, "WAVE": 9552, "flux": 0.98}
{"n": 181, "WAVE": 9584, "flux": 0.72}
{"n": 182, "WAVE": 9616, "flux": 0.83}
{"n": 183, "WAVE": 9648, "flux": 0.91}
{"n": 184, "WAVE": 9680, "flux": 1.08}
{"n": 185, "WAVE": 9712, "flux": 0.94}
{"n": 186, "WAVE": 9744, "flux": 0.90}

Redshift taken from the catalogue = 0.37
